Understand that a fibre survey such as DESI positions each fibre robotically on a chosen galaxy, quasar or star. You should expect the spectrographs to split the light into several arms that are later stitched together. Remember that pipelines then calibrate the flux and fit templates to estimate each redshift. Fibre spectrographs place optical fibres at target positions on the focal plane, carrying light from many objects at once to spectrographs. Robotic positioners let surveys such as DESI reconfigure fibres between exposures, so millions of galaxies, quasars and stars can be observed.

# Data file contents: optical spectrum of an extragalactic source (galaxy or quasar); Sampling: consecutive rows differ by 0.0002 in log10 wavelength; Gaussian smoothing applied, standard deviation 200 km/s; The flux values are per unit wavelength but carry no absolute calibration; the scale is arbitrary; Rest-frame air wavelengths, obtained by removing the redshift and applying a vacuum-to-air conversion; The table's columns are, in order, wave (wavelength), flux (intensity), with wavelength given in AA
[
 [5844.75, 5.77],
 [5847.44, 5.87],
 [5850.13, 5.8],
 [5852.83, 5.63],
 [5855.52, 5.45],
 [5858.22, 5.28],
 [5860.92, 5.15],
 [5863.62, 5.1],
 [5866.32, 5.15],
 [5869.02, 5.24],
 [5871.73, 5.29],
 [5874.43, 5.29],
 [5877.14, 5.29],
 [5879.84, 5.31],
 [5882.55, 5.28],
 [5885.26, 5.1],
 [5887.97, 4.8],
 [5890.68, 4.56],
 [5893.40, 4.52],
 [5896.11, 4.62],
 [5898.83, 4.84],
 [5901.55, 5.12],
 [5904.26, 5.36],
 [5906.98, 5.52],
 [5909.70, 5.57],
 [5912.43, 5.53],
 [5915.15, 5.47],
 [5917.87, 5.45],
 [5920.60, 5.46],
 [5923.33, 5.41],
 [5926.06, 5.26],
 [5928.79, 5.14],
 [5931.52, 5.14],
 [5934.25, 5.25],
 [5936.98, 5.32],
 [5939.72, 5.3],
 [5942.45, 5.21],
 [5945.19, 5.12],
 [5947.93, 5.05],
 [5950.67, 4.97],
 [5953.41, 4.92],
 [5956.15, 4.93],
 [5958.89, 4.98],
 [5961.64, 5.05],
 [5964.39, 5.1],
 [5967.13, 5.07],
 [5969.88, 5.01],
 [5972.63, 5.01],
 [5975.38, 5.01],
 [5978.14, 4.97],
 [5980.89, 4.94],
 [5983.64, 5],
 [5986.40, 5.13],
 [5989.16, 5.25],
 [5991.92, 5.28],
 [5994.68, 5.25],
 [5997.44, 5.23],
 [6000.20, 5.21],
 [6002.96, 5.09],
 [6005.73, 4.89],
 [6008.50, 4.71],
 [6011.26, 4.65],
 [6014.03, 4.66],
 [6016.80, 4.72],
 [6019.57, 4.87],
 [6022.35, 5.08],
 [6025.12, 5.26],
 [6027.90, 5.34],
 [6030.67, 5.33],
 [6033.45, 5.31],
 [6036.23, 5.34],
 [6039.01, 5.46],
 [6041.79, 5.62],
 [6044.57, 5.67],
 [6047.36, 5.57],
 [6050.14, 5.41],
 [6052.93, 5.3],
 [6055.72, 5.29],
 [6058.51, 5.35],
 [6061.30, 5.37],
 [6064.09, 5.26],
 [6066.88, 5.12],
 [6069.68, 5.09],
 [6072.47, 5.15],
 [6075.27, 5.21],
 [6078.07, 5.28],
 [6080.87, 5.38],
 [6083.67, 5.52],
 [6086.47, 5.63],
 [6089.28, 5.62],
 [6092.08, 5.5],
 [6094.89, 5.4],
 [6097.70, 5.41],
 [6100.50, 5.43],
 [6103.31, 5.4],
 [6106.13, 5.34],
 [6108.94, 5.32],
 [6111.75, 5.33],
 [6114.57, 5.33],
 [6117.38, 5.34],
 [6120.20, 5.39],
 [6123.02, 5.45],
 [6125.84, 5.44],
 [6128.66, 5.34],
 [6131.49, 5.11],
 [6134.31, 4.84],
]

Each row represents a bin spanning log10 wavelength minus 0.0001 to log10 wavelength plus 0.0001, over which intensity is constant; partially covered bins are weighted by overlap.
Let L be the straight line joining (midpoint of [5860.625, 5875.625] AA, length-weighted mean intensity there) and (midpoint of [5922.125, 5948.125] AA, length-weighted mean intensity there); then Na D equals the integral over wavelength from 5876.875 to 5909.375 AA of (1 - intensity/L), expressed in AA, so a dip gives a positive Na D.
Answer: 1.12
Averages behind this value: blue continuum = 5.21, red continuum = 5.23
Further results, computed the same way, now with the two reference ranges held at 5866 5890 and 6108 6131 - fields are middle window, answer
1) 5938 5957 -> 0.5 AA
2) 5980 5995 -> 0.3 AA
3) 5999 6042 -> 1.7 AA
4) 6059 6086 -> 0.2 AA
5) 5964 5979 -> 0.6 AA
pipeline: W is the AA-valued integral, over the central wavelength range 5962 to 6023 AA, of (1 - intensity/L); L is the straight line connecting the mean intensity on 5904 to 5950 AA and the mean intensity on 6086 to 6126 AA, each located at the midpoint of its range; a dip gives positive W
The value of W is 4.0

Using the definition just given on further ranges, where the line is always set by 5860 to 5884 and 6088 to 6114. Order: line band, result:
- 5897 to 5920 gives -0.36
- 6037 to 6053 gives -0.44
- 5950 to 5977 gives 1.53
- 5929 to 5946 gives 0.21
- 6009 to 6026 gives 1.57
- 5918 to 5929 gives -0.16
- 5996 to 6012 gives 1.08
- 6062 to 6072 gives 0.40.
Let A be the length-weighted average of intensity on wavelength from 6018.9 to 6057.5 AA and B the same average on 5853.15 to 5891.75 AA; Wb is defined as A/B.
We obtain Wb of 1.03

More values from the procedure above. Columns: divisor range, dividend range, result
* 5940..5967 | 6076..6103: 1.08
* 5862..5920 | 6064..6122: 1.04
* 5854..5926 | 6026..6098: 1.03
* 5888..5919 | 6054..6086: 1.03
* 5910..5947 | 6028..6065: 1.02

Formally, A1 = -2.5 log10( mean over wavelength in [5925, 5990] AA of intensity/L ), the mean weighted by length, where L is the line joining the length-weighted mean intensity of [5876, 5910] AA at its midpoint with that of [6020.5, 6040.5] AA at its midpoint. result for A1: 0.02 mag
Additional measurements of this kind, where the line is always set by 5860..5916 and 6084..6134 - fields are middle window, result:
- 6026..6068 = -0.01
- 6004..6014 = 0.11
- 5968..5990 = 0.04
